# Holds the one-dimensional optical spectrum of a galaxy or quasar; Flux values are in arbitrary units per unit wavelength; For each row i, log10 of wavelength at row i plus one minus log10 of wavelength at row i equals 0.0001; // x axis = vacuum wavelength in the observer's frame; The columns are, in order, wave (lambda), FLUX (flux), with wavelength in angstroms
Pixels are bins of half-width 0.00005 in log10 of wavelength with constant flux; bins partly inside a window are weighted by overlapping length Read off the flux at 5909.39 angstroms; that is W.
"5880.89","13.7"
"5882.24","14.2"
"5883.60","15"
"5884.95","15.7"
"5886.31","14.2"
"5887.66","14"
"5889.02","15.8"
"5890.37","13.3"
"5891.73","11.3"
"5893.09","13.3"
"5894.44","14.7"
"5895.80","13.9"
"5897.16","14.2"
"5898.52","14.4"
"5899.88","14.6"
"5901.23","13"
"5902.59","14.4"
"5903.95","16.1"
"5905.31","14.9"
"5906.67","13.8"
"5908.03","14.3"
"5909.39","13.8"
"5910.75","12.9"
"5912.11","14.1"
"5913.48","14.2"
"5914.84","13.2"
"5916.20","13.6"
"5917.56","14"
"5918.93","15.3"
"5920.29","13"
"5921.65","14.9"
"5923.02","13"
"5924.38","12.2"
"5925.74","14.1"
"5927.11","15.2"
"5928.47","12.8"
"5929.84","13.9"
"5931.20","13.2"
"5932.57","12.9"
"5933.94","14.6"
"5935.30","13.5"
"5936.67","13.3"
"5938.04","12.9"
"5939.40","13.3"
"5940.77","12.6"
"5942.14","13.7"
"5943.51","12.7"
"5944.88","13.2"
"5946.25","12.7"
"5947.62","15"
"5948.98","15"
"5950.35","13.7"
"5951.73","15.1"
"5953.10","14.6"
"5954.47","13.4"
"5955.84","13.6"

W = 13.8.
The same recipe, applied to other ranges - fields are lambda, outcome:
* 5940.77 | 12.6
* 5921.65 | 14.9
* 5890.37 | 13.3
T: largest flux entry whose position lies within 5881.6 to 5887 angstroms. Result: 15.7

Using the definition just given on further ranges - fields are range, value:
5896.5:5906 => 16.1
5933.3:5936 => 14.6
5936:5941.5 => 13.3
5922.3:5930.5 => 15.2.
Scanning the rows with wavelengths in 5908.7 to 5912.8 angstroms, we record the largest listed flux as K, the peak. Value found 14.1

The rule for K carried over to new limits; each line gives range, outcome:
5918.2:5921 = 15.3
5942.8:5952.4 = 15.1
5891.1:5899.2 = 14.7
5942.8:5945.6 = 13.2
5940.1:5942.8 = 13.7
